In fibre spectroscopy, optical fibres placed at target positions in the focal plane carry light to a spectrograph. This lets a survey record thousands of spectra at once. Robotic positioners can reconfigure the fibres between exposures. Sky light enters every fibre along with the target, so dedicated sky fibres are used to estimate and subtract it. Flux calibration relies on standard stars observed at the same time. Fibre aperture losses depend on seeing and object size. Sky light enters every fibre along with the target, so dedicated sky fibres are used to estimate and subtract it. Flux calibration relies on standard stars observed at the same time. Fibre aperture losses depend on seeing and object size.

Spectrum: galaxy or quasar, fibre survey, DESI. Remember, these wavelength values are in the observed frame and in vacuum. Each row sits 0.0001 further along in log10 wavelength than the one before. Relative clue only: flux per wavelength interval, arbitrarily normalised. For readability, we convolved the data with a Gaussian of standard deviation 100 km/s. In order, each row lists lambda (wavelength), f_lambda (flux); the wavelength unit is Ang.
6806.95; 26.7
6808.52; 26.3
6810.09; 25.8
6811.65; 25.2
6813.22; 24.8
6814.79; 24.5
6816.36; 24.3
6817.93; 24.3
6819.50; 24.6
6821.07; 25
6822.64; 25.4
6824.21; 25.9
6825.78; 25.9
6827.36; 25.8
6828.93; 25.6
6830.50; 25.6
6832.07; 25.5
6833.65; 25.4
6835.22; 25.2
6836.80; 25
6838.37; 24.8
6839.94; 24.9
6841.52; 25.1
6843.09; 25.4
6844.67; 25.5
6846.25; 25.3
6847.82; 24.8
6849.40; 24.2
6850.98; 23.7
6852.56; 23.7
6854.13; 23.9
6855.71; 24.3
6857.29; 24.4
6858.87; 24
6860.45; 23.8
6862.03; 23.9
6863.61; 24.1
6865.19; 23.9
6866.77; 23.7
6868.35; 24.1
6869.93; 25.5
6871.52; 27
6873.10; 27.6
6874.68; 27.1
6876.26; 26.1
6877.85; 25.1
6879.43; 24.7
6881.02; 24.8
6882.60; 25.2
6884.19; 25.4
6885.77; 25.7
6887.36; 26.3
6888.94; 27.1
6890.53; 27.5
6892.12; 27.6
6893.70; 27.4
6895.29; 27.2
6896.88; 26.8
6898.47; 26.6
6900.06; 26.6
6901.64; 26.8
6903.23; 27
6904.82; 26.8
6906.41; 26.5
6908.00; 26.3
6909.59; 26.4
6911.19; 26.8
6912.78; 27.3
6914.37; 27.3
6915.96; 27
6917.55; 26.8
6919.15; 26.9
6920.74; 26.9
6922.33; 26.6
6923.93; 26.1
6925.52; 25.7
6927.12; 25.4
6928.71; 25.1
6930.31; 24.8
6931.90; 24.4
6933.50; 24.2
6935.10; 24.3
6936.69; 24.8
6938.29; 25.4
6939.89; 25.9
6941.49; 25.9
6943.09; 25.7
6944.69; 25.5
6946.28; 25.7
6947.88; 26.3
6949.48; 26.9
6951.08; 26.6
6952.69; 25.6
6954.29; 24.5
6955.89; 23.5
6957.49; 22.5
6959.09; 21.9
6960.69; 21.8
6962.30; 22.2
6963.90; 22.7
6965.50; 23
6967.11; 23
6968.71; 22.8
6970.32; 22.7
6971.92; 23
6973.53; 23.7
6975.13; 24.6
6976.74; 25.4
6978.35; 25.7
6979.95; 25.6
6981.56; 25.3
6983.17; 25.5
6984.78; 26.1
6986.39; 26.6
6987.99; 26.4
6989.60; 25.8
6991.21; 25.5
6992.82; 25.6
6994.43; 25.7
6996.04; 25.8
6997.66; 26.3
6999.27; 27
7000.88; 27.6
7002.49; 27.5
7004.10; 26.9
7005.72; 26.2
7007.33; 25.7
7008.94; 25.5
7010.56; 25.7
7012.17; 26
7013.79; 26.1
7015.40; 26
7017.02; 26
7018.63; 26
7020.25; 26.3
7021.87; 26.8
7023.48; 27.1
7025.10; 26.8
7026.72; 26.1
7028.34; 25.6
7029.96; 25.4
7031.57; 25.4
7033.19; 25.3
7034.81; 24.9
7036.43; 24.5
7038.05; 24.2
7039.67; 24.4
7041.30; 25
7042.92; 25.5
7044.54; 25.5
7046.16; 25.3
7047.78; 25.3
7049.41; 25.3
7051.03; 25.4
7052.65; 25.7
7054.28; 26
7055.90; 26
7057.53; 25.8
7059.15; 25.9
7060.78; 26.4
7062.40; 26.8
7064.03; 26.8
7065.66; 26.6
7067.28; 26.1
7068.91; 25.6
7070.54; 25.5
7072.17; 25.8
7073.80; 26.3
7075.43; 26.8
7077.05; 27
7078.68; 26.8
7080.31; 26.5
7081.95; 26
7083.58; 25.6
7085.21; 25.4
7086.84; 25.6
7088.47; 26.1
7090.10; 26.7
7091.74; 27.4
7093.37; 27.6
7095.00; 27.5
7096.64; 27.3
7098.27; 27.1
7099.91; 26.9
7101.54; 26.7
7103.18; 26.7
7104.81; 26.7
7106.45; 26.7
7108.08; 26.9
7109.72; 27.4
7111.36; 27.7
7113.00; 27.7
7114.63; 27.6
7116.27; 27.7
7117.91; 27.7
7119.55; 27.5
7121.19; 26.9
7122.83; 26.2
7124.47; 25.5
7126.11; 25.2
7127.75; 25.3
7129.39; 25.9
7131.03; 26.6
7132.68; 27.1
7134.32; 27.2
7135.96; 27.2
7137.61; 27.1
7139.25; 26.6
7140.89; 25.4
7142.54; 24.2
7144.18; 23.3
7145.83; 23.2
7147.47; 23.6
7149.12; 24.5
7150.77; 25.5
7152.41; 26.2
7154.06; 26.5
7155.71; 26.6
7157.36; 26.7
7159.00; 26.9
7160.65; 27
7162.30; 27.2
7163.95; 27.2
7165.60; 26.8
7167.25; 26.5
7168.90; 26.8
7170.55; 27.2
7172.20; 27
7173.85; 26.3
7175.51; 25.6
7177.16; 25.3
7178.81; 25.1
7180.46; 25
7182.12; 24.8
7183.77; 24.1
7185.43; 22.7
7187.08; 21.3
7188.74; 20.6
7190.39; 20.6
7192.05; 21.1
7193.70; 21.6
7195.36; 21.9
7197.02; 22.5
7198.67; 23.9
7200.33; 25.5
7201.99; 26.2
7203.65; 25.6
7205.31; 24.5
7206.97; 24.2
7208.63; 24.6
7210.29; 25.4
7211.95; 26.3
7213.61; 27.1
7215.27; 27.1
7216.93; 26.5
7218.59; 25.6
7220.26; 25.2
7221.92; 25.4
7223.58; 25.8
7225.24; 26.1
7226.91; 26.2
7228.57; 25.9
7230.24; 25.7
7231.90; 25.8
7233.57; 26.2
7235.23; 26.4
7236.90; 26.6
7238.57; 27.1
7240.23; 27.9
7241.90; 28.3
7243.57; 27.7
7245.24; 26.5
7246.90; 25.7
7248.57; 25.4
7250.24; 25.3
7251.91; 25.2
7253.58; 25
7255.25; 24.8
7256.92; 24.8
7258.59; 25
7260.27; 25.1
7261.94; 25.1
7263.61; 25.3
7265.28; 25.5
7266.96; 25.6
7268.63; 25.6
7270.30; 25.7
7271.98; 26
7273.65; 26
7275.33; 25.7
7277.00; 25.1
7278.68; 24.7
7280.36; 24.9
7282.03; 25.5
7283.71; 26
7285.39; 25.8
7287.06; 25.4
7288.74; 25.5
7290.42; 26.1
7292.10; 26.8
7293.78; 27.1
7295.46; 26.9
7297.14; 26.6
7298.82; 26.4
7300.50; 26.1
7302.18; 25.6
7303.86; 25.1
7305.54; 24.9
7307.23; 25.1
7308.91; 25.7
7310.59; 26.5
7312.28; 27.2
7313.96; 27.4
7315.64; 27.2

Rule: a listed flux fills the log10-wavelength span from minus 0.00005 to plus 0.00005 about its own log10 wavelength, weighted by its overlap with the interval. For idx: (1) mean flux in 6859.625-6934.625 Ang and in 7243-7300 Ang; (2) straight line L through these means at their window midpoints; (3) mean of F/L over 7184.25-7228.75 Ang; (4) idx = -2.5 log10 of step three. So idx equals 0.06 mag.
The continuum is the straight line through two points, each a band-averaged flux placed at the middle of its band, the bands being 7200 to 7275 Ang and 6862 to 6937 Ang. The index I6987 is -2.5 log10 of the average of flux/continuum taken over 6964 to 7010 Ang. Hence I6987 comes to 0.03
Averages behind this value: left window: 26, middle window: 25.3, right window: 25.8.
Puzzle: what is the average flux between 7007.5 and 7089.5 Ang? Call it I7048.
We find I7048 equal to 25.9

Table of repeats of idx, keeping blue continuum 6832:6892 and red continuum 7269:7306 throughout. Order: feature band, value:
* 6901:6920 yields -0.068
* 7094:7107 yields -0.060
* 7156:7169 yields -0.053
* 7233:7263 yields -0.010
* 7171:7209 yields 0.076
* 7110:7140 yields -0.053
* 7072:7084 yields -0.039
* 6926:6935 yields 0.020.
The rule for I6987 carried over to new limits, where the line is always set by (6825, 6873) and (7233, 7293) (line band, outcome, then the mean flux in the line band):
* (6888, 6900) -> -0.09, 27.1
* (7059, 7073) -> -0.03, 26.2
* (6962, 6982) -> 0.06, 23.8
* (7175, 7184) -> 0.02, 25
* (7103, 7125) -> -0.07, 27.1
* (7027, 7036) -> 0.00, 25.3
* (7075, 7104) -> -0.05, 26.7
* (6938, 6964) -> 0.02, 24.7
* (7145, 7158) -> 0.01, 25.3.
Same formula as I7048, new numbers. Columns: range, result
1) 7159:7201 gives 24.6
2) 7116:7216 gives 25.3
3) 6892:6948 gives 26.2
